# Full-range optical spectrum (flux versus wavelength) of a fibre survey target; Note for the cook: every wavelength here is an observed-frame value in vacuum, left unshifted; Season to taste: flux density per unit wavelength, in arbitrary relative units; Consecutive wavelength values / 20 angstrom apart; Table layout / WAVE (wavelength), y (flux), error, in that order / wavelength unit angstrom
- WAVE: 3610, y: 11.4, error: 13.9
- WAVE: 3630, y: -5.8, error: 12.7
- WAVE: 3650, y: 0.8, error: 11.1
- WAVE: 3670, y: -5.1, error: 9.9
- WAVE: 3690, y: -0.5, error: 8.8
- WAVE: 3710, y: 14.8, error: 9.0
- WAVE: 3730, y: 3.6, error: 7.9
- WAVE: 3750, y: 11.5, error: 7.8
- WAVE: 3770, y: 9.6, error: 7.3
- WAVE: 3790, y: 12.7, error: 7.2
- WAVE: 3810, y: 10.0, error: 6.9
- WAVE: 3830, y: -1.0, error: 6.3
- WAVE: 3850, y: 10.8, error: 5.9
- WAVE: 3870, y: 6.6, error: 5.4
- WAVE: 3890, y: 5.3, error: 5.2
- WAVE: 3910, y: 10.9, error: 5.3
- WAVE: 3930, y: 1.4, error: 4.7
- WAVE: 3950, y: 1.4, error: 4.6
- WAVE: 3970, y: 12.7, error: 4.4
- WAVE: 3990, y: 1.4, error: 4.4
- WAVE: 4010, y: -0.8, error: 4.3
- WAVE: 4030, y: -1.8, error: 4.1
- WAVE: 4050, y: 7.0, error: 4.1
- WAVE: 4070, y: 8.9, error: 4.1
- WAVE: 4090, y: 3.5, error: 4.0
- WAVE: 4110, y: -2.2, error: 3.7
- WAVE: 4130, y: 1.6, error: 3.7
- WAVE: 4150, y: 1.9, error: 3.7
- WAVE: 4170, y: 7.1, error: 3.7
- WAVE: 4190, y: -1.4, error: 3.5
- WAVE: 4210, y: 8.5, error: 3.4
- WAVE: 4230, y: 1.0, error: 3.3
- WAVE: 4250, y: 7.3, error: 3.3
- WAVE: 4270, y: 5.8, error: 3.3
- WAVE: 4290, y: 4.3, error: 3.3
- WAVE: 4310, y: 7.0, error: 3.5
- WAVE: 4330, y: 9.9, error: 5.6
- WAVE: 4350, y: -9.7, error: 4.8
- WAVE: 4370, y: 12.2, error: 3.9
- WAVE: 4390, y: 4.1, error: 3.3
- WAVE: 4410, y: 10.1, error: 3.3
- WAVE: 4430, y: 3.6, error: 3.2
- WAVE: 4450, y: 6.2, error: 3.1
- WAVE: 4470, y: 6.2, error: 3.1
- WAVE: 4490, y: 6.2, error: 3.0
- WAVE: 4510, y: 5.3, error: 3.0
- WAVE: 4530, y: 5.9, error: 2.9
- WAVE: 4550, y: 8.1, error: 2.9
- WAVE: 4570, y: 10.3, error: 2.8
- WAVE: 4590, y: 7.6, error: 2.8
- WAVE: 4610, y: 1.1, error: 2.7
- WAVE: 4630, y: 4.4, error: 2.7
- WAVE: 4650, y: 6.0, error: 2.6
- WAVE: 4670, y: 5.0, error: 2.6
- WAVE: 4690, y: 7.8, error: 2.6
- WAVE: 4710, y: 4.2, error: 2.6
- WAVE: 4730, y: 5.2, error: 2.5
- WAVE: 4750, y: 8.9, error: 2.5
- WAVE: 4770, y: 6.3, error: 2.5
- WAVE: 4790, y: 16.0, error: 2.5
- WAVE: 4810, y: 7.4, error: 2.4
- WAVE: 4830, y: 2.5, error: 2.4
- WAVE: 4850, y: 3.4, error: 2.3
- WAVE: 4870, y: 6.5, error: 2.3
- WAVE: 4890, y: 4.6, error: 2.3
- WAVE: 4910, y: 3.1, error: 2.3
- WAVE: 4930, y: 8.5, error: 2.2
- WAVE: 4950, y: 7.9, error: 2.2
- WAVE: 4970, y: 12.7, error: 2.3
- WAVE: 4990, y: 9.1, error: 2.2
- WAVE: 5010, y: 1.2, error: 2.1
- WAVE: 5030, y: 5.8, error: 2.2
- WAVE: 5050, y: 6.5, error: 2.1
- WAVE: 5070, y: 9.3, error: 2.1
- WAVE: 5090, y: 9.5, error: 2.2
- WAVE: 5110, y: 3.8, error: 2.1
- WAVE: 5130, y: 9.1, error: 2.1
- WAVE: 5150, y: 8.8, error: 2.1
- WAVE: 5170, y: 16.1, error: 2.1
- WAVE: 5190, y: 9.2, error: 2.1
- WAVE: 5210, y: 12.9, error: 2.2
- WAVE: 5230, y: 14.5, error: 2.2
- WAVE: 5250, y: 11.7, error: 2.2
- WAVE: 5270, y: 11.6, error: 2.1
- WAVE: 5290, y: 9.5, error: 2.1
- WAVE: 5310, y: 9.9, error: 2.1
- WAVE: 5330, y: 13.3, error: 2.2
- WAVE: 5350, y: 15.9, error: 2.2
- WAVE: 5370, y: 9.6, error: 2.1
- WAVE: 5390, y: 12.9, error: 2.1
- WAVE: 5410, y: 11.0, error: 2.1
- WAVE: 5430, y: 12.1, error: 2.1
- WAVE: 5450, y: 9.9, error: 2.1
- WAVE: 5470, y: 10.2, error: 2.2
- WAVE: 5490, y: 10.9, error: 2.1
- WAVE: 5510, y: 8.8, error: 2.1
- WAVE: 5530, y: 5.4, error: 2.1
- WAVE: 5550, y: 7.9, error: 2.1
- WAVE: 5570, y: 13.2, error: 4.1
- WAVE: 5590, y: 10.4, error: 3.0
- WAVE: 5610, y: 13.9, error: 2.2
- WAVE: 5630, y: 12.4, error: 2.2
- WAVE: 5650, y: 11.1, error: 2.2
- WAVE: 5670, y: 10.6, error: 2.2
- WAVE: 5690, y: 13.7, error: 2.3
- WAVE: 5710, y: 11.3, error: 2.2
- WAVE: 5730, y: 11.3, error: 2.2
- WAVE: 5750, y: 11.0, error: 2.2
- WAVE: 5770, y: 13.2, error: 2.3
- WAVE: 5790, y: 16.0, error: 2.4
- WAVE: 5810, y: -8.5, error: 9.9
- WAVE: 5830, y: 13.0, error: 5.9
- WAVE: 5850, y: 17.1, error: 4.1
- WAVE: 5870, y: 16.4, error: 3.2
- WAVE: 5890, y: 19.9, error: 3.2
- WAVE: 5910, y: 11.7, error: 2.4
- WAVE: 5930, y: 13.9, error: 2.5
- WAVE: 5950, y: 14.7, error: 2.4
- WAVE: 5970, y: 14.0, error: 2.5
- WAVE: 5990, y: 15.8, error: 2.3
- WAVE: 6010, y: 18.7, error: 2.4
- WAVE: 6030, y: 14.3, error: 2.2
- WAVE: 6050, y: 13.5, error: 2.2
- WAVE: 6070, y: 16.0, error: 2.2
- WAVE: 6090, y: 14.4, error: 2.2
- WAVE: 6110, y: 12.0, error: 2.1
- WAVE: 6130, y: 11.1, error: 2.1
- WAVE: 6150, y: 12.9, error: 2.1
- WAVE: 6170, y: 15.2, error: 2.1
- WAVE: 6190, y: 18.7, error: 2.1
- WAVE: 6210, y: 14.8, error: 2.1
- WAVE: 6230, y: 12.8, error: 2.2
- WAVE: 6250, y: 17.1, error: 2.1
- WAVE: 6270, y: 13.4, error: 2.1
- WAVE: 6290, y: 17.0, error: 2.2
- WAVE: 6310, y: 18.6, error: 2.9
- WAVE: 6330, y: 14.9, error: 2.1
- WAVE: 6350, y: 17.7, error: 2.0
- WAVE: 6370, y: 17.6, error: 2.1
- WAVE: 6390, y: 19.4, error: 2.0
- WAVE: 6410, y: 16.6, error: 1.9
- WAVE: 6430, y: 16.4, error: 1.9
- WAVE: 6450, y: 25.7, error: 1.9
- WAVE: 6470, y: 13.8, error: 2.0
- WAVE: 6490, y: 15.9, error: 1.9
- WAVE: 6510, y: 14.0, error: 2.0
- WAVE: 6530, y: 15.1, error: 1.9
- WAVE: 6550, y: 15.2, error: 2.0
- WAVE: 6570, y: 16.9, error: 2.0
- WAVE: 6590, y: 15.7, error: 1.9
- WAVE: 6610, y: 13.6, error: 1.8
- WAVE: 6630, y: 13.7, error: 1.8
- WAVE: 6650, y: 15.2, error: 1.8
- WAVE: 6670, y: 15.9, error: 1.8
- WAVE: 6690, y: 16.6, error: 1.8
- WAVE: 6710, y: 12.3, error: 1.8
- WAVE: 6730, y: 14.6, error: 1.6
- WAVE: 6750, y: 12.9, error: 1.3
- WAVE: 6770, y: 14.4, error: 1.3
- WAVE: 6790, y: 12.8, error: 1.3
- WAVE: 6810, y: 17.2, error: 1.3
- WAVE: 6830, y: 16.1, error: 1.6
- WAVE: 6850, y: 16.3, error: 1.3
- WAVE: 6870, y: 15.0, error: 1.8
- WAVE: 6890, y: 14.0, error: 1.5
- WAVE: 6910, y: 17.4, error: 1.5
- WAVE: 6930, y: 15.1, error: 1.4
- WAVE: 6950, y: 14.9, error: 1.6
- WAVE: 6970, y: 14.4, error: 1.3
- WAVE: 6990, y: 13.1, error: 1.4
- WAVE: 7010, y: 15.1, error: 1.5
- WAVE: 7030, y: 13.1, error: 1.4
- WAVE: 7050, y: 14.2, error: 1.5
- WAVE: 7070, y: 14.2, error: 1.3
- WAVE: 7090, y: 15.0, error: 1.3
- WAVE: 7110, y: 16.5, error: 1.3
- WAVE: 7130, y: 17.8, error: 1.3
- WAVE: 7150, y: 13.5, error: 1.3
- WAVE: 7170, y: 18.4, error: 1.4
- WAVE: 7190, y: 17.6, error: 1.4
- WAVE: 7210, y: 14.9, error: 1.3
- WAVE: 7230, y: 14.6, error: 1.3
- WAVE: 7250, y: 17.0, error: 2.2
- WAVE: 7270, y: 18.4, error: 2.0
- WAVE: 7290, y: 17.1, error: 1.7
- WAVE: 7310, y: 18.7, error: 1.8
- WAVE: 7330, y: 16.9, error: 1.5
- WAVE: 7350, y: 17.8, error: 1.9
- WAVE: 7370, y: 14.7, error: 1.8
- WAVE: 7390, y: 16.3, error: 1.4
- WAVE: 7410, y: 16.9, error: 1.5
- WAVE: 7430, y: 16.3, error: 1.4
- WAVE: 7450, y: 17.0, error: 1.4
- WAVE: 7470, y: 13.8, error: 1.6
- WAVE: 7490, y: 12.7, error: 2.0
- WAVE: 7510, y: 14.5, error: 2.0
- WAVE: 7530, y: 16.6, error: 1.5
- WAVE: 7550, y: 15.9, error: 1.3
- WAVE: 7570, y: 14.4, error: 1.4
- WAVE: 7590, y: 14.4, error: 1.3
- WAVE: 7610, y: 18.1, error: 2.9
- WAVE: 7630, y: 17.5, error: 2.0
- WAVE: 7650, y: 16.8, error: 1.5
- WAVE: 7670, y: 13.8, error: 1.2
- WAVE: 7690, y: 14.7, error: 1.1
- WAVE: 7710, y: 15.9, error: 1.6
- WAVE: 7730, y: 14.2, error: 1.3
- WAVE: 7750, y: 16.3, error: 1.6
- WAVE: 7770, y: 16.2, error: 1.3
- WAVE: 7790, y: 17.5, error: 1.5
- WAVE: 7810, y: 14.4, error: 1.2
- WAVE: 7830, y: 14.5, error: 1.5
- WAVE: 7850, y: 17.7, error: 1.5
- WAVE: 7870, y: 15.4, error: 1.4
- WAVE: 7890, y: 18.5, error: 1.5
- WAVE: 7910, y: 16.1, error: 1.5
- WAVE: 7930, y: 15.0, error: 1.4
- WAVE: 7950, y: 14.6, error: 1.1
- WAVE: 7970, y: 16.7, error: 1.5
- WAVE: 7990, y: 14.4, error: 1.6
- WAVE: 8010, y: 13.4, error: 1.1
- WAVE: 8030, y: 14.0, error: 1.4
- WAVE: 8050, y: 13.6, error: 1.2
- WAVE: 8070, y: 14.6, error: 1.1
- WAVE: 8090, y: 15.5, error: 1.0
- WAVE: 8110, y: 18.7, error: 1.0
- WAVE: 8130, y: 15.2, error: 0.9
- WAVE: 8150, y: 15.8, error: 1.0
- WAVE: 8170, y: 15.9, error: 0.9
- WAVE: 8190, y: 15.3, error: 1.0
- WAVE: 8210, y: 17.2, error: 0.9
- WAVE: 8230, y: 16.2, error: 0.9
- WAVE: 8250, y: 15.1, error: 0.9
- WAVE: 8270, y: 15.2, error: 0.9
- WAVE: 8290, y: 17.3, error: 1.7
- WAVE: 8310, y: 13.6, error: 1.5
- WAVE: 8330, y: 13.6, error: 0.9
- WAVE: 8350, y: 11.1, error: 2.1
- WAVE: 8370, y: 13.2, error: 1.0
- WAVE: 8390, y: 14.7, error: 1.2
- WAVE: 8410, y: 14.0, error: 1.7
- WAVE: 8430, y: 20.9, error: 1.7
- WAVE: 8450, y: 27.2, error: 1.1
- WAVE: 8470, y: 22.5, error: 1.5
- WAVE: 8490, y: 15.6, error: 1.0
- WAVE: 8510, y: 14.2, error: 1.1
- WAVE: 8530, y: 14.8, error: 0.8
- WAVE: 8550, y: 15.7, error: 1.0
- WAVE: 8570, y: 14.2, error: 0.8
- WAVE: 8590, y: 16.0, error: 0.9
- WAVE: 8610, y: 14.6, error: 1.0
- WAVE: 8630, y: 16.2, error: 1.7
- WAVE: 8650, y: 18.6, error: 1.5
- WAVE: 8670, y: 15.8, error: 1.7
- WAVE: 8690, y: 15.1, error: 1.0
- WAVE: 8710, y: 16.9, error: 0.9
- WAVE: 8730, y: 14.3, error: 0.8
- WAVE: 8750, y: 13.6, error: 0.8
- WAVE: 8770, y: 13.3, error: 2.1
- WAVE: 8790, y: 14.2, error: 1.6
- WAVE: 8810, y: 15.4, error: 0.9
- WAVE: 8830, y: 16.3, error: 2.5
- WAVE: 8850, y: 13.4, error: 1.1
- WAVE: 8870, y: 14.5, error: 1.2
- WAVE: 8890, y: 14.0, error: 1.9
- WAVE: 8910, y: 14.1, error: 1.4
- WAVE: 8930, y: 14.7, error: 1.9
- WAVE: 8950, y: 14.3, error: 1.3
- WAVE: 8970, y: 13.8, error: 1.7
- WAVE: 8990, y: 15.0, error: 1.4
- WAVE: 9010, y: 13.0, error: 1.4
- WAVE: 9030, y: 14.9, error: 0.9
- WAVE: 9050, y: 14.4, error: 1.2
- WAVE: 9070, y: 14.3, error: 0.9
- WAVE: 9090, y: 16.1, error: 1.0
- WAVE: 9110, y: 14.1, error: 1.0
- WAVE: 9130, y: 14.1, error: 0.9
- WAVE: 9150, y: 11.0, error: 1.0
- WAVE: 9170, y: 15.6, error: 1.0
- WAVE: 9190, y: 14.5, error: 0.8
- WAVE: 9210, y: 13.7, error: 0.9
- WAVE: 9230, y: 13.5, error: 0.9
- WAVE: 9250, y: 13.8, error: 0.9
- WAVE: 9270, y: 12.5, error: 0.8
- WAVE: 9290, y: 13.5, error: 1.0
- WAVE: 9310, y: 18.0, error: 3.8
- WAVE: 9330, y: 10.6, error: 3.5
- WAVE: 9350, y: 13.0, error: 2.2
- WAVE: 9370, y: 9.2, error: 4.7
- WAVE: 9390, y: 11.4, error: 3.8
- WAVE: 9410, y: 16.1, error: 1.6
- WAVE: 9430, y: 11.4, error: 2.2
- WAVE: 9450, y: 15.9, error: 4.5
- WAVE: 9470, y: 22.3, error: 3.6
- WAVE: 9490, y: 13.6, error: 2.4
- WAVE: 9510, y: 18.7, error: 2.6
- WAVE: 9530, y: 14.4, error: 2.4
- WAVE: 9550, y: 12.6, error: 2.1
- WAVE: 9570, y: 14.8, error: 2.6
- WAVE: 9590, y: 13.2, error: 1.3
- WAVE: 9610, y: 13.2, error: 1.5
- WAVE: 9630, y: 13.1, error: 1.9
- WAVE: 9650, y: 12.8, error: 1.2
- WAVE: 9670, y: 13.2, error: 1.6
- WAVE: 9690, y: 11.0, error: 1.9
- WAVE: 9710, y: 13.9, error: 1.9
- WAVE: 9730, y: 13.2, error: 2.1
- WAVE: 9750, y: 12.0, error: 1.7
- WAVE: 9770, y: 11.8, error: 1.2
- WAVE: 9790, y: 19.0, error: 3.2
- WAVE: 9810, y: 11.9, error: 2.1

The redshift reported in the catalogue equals 0.29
